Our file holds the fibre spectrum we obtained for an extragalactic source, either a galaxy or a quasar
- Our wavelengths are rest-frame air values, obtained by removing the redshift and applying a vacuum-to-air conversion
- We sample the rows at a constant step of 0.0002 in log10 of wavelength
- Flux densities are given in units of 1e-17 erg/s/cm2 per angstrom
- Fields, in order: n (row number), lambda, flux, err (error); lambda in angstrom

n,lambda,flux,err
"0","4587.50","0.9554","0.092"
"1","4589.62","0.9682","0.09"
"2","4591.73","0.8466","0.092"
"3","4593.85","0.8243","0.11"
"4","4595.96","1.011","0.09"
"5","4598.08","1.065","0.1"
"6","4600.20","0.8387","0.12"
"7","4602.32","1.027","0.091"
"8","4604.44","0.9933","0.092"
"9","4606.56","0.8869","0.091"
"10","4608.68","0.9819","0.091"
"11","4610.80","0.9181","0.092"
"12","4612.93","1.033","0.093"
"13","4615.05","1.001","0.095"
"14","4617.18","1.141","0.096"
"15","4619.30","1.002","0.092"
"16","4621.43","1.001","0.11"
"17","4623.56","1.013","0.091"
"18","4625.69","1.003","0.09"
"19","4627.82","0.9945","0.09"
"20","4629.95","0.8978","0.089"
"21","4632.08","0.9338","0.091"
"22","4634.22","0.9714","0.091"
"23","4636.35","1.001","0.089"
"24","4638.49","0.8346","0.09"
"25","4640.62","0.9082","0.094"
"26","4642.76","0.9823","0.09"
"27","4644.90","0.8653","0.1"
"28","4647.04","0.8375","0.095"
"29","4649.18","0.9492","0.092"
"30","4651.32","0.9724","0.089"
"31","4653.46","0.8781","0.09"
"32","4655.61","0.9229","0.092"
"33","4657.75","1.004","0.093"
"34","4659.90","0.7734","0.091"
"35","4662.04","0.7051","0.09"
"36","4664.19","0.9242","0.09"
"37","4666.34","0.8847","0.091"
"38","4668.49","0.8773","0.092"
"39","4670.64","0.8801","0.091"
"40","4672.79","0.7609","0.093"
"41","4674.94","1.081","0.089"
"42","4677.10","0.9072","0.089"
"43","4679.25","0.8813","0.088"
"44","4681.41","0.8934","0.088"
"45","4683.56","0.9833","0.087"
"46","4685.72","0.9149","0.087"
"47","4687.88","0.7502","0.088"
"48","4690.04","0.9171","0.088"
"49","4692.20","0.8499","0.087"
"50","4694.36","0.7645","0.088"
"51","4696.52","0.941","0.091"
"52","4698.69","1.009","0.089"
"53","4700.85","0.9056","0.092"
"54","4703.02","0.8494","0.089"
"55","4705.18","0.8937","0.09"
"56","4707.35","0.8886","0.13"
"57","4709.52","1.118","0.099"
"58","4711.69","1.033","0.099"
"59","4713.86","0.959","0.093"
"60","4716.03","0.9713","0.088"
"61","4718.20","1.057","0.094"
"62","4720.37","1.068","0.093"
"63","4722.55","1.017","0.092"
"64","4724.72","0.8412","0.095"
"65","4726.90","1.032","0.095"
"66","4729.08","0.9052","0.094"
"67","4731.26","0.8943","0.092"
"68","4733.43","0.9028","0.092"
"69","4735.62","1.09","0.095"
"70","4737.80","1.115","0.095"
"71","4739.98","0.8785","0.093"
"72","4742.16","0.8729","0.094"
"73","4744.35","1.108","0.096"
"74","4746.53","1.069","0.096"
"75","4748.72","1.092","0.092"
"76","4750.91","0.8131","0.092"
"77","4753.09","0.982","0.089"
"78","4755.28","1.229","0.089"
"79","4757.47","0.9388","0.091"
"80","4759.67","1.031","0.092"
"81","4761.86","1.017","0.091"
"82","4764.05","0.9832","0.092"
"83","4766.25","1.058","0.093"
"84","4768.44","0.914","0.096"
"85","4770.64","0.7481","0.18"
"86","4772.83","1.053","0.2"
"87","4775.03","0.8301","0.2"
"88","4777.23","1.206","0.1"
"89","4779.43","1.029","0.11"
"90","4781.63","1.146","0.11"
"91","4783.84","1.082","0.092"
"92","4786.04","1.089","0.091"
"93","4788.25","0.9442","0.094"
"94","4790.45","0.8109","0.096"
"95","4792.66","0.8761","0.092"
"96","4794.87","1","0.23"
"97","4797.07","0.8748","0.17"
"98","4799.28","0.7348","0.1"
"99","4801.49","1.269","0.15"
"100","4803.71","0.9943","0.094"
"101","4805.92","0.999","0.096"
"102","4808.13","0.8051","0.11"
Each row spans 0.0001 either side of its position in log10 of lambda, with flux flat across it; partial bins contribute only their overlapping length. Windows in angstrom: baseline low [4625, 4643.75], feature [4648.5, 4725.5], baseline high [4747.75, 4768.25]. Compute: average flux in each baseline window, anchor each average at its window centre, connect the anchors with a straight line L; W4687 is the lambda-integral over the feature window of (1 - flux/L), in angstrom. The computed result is 4.5 angstrom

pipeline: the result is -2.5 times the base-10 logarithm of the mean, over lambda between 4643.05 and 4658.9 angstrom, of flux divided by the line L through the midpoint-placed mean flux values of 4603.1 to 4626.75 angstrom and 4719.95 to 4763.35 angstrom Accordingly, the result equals 0.086 mag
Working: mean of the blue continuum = 0.998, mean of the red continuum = 0.994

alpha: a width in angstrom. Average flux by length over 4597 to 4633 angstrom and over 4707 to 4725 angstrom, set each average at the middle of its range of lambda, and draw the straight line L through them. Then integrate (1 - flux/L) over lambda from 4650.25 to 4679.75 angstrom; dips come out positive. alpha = 3.1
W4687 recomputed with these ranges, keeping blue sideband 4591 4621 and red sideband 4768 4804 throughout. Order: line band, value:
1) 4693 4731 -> 0.81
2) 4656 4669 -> 1.46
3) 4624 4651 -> 1.05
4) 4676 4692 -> 1.37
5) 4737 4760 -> -0.80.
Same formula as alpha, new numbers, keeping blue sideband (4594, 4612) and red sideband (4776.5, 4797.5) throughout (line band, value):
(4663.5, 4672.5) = 0.9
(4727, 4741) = 0.3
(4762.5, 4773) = 0.6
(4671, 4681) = 0.7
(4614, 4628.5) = -0.9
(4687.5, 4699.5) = 1.3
